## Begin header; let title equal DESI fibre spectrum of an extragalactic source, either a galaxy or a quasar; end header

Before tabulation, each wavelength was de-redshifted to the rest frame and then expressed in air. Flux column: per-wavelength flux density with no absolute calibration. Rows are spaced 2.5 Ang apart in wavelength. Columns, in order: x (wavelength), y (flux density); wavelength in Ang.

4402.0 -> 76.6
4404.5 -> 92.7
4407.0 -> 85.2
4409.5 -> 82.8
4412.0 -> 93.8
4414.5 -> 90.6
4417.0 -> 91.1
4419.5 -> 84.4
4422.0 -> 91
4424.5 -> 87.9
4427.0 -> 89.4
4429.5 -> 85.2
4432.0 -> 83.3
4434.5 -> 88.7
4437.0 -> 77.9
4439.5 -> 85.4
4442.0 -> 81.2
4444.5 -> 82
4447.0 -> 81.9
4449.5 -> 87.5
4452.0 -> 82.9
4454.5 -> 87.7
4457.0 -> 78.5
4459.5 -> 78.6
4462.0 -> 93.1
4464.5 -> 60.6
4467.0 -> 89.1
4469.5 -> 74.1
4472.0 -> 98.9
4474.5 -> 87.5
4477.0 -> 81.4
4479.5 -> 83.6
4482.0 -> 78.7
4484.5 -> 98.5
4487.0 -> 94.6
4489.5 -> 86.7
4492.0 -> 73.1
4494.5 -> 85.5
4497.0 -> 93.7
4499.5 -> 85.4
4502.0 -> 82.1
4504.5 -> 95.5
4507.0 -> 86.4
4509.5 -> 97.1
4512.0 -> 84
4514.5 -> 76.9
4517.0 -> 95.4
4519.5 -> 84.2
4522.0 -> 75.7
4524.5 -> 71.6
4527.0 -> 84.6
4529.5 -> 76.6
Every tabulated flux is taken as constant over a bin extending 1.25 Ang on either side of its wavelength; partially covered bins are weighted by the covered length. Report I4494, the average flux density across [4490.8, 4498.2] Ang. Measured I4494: 84.1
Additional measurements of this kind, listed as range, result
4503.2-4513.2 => 90.7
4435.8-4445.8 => 81.6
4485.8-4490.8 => 90.4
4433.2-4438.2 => 83.4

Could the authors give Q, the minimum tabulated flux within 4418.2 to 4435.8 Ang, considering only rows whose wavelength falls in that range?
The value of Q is 83.3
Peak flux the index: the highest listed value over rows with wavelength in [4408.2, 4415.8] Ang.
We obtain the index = 93.8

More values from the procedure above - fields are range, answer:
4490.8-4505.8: 95.5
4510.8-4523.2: 95.4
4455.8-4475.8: 98.9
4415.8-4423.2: 91.1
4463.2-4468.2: 89.1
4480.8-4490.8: 98.5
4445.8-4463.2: 93.1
